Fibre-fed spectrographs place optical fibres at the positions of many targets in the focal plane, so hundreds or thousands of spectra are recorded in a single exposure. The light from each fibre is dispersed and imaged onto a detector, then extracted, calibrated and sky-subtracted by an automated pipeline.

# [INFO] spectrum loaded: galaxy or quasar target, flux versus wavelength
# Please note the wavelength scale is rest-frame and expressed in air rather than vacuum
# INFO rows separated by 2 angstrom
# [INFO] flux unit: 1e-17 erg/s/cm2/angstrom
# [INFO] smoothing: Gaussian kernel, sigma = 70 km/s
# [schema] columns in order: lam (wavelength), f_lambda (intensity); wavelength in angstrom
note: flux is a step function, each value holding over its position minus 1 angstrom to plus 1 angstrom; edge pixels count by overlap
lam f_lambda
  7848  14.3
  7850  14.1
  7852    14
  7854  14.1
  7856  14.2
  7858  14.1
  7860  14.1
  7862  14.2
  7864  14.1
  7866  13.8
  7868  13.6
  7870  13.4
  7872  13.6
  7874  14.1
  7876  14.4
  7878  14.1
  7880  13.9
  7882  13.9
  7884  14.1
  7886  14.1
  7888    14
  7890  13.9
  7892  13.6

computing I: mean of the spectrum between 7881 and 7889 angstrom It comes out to 14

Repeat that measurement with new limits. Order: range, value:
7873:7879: 14.2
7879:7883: 13.9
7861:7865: 14.1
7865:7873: 13.6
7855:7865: 14.1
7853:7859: 14.1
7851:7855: 14.1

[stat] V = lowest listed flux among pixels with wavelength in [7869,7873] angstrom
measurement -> 13.4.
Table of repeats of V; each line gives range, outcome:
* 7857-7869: 13.6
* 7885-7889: 14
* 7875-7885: 13.9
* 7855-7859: 14.1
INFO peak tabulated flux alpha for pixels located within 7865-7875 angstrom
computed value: 14.1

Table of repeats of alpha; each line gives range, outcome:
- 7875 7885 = 14.4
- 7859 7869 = 14.2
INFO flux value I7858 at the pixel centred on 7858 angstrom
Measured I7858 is 14.1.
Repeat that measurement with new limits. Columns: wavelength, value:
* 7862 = 14.2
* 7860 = 14.1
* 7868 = 13.6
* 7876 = 14.4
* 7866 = 13.8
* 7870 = 13.4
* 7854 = 14.1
